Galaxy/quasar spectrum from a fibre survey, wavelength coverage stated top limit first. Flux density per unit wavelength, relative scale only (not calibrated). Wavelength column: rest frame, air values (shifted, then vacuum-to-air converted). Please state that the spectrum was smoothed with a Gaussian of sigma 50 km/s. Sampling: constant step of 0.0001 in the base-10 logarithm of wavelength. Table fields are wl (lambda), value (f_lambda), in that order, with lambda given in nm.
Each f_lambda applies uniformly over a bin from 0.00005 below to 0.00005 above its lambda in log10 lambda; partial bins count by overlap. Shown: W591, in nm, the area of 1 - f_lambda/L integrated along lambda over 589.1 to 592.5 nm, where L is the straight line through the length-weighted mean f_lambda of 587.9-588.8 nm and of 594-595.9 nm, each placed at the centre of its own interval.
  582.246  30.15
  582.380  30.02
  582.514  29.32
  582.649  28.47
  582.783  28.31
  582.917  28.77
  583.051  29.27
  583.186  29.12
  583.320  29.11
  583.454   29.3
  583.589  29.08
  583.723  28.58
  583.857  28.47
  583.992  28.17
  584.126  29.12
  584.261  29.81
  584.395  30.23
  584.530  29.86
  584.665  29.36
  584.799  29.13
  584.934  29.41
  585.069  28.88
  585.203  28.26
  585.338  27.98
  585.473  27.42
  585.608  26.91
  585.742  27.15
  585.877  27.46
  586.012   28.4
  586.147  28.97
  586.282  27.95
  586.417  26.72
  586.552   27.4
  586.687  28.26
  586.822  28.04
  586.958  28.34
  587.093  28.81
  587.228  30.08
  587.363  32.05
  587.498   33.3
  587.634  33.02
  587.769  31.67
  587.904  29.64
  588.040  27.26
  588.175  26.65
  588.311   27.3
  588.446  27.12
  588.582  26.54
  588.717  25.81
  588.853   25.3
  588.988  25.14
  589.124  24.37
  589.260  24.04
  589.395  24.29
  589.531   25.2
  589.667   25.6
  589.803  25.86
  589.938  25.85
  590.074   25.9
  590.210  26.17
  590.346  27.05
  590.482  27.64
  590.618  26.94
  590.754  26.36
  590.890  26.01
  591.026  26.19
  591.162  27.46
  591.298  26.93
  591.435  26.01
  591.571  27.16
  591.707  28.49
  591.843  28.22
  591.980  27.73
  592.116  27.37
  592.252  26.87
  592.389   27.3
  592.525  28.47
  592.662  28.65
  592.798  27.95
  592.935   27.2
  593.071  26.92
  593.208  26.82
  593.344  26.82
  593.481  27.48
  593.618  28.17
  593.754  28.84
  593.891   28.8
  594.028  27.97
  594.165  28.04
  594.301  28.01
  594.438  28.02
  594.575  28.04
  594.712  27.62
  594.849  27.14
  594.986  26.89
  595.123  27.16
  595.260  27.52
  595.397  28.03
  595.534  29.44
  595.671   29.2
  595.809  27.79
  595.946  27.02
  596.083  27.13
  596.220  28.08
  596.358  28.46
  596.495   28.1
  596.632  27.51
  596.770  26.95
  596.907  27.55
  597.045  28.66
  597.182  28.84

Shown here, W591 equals 0.10 nm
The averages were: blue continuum 27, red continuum 27.9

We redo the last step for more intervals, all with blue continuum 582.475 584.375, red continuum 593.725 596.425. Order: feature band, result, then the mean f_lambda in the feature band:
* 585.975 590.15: 0.14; 27.6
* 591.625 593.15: 0.02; 27.7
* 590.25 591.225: 0.05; 26.8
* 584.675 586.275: 0.03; 28.2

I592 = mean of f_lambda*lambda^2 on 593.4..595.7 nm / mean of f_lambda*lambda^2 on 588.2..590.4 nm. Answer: 1.11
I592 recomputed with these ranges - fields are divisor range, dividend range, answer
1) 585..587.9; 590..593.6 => 0.96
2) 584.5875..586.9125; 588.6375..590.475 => 0.92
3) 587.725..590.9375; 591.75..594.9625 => 1.07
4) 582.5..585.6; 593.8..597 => 1.00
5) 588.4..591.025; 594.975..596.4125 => 1.10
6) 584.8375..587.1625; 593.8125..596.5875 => 1.03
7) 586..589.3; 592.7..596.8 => 1.01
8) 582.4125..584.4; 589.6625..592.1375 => 0.95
